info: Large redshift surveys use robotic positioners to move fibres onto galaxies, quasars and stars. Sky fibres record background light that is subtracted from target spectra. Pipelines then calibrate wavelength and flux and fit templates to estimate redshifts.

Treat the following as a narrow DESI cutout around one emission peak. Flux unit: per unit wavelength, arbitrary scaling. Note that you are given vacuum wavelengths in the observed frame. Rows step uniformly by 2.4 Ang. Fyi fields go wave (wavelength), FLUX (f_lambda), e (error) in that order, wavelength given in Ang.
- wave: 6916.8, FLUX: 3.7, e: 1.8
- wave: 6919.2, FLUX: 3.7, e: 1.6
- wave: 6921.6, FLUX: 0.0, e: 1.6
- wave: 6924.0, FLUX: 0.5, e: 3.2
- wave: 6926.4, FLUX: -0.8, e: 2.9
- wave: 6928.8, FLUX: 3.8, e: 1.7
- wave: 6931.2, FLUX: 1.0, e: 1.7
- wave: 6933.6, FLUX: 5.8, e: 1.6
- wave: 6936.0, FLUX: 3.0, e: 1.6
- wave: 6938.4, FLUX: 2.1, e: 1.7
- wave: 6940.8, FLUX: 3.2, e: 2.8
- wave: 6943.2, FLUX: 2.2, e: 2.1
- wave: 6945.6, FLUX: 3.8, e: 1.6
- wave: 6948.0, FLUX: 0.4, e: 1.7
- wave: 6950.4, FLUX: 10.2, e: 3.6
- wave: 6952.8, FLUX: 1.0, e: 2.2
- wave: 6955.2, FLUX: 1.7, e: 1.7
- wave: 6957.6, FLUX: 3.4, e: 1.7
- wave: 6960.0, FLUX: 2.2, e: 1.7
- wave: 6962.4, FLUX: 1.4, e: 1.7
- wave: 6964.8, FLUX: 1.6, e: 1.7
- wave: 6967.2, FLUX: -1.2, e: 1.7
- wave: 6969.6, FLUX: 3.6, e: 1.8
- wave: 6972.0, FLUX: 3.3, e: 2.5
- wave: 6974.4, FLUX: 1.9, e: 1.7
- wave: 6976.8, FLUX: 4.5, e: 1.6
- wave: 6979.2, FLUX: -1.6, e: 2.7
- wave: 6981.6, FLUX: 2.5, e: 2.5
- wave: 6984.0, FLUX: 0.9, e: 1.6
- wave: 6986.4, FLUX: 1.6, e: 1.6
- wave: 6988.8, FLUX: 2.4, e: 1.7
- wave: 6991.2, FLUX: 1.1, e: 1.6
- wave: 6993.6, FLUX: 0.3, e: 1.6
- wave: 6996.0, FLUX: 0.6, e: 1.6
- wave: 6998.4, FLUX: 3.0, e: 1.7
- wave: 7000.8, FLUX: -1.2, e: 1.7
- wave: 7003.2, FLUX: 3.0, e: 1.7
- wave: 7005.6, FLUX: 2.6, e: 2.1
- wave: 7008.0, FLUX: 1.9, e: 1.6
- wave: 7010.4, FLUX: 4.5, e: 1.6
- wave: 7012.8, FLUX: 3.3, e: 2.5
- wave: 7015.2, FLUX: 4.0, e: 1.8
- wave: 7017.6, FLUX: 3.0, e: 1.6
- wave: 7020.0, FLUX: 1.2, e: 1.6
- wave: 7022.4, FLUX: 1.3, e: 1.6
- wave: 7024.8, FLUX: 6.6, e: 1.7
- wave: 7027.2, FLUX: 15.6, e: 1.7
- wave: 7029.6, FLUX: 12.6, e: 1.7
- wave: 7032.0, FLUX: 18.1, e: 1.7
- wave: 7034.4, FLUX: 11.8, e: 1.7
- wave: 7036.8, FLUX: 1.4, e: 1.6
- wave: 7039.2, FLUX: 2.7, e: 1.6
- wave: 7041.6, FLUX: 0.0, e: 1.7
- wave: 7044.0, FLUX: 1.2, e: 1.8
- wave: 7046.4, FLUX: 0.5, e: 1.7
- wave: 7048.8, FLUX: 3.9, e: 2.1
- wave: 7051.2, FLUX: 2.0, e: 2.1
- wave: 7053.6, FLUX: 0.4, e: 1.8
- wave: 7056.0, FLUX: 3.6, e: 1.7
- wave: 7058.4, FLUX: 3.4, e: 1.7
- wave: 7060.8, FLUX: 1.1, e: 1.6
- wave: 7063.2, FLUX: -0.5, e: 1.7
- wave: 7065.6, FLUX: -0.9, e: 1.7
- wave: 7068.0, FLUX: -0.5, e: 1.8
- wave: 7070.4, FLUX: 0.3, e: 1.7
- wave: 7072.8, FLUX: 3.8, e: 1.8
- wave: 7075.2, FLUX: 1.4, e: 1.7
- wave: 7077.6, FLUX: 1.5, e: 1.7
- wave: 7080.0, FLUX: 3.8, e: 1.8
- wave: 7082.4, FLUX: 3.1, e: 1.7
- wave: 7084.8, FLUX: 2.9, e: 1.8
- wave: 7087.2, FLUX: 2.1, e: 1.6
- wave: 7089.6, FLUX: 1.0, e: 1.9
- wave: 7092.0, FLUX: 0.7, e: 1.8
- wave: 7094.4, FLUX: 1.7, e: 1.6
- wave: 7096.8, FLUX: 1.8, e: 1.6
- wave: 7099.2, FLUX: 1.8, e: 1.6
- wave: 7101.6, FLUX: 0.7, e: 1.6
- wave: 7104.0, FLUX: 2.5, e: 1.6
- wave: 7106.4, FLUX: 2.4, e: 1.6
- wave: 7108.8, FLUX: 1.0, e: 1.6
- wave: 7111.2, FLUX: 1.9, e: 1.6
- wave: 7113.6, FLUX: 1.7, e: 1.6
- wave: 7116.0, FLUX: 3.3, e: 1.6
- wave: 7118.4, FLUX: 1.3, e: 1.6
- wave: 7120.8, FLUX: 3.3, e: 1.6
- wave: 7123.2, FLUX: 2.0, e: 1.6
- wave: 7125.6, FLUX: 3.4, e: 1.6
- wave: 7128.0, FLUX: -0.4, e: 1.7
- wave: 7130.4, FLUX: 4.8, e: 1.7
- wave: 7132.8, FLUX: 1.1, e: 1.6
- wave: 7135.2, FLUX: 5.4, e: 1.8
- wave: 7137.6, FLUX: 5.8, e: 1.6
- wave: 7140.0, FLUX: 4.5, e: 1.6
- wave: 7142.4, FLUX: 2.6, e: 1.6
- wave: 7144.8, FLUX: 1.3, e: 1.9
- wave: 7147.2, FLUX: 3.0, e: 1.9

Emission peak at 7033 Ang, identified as [O II]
